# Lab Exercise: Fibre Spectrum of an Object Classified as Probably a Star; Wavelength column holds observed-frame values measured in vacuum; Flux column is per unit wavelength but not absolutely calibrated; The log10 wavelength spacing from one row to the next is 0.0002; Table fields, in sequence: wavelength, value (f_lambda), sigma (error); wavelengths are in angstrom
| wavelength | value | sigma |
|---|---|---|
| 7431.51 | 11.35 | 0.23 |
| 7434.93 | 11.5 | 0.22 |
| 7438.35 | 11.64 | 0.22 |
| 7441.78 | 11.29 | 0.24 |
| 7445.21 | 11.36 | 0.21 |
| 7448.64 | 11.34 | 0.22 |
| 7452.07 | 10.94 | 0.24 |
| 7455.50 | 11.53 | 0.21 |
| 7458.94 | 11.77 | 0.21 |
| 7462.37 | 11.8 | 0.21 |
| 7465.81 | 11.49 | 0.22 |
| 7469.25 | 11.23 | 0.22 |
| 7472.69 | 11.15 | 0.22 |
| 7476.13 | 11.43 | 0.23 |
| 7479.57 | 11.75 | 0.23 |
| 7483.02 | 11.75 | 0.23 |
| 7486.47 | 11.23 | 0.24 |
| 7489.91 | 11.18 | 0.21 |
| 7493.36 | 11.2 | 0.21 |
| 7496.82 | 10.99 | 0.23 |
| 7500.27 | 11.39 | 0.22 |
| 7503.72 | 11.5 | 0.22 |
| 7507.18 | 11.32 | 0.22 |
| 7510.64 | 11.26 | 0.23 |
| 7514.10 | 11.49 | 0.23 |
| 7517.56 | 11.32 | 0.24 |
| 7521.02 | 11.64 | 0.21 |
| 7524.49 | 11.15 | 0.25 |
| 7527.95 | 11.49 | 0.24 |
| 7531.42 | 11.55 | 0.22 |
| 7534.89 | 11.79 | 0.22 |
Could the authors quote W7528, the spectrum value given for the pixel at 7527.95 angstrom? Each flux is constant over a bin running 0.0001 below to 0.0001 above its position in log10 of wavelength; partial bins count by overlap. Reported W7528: 11.49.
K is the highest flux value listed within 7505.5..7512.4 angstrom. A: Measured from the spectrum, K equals 11.32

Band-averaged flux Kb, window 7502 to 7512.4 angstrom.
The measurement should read 11.4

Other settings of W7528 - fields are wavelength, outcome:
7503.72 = 11.5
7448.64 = 11.34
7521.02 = 11.64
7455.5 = 11.53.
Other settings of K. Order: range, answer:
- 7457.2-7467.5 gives 11.8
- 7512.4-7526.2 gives 11.64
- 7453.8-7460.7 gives 11.77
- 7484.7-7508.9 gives 11.5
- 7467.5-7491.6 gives 11.75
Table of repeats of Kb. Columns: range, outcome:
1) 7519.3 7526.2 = 11.4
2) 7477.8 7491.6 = 11.5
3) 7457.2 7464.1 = 11.8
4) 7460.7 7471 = 11.5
